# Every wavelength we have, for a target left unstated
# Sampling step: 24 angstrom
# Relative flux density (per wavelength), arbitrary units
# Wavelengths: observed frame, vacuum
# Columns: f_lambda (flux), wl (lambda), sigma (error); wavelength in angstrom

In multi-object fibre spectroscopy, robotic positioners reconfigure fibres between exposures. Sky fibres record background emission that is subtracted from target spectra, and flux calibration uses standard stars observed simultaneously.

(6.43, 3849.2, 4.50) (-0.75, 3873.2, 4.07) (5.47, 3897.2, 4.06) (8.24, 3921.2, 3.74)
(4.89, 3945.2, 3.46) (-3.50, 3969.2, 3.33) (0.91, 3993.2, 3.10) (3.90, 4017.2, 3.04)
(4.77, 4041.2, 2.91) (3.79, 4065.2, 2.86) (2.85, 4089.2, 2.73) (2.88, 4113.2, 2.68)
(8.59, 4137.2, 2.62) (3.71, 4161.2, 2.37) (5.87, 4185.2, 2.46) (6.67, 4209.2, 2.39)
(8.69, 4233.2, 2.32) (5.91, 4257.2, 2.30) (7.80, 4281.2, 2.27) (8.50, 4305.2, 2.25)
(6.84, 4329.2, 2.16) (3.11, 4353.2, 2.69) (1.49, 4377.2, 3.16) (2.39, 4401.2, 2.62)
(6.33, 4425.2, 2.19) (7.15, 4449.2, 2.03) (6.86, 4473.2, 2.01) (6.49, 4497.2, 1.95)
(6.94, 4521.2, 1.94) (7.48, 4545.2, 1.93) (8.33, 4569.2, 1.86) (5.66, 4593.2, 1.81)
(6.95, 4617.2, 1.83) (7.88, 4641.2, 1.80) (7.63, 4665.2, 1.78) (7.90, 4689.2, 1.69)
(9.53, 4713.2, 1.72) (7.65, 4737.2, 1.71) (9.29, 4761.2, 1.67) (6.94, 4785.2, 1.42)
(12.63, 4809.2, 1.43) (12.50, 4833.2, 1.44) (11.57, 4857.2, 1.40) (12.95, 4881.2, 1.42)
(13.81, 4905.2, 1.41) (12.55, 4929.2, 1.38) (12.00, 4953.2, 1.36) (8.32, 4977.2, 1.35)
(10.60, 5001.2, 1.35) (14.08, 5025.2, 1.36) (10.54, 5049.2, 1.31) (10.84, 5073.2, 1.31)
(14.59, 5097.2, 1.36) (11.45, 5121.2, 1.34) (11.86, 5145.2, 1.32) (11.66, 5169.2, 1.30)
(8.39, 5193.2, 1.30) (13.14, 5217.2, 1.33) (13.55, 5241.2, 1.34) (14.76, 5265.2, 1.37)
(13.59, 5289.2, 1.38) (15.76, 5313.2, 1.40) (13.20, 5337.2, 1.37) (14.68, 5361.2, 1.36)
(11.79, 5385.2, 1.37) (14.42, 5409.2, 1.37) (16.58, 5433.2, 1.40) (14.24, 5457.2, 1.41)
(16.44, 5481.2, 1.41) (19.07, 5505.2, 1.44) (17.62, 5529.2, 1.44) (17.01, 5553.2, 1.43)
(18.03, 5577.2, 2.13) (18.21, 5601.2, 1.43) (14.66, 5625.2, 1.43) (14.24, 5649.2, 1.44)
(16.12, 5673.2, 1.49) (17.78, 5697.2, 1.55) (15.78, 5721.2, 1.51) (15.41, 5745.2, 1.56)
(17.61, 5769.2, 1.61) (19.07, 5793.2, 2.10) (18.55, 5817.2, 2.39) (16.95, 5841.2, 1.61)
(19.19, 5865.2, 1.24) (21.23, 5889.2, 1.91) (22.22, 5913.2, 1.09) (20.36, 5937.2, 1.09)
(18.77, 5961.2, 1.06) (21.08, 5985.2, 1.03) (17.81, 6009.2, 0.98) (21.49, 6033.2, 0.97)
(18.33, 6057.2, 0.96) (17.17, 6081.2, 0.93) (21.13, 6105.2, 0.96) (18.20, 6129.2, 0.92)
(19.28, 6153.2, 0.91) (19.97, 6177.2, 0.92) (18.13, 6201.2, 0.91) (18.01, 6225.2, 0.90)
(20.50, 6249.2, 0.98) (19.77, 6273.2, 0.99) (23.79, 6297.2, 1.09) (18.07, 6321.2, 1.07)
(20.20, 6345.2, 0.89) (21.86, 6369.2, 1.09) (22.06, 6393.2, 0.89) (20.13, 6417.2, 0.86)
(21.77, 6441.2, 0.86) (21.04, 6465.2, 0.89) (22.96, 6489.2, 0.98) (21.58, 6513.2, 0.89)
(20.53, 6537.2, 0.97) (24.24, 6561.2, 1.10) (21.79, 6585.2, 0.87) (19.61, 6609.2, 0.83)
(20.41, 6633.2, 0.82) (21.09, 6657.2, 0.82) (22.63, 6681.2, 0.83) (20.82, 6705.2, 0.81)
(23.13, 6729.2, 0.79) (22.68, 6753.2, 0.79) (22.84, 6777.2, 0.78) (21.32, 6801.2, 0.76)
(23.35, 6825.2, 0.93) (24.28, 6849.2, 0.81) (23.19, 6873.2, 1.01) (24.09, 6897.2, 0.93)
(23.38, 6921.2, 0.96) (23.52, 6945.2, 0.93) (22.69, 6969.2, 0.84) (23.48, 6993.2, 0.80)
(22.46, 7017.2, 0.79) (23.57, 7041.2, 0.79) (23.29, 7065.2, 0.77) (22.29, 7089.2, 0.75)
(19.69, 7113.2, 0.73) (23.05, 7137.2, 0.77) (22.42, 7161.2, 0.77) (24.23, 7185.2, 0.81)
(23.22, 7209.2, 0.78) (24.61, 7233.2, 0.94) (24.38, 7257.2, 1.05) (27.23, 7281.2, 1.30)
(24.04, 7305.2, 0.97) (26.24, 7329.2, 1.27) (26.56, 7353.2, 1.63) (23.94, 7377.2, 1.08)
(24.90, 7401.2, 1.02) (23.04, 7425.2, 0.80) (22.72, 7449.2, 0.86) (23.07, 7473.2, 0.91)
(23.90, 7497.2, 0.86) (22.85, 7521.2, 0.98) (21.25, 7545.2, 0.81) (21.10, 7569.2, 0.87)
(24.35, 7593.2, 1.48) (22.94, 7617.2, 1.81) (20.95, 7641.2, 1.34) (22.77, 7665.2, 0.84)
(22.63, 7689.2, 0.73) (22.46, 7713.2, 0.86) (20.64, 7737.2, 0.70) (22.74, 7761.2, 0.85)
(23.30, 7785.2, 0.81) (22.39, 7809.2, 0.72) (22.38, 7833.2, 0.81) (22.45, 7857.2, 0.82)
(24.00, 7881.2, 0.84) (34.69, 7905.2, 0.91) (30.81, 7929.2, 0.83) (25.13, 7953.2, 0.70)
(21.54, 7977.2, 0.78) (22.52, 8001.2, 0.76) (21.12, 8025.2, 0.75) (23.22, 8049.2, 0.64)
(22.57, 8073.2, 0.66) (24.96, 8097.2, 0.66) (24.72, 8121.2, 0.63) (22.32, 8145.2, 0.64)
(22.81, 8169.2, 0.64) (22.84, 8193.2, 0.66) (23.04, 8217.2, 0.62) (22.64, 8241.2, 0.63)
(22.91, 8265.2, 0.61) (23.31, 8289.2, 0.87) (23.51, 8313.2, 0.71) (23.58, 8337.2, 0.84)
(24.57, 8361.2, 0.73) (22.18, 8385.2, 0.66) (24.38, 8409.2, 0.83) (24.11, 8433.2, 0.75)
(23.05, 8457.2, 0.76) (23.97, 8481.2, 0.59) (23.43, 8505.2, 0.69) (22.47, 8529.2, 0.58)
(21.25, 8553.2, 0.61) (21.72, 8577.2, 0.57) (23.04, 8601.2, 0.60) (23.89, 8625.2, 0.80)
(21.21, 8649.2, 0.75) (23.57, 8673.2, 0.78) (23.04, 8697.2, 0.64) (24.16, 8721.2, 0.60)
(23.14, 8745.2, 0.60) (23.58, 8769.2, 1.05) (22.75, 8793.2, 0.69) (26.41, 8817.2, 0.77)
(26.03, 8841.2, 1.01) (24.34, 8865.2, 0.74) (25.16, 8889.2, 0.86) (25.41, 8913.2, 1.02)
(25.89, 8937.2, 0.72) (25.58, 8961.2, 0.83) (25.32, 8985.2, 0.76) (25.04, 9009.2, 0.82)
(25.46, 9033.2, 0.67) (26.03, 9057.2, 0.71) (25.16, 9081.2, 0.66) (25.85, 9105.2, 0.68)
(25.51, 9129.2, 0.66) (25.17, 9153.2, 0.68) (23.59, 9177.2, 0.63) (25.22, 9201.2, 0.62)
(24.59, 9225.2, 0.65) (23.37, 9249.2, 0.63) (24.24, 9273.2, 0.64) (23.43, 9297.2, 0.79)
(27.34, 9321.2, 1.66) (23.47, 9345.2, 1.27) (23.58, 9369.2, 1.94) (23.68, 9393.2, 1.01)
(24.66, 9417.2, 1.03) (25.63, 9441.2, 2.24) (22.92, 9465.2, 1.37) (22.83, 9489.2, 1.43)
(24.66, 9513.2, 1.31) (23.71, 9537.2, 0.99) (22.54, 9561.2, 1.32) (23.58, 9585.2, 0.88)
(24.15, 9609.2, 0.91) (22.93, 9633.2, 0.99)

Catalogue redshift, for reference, 0.206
